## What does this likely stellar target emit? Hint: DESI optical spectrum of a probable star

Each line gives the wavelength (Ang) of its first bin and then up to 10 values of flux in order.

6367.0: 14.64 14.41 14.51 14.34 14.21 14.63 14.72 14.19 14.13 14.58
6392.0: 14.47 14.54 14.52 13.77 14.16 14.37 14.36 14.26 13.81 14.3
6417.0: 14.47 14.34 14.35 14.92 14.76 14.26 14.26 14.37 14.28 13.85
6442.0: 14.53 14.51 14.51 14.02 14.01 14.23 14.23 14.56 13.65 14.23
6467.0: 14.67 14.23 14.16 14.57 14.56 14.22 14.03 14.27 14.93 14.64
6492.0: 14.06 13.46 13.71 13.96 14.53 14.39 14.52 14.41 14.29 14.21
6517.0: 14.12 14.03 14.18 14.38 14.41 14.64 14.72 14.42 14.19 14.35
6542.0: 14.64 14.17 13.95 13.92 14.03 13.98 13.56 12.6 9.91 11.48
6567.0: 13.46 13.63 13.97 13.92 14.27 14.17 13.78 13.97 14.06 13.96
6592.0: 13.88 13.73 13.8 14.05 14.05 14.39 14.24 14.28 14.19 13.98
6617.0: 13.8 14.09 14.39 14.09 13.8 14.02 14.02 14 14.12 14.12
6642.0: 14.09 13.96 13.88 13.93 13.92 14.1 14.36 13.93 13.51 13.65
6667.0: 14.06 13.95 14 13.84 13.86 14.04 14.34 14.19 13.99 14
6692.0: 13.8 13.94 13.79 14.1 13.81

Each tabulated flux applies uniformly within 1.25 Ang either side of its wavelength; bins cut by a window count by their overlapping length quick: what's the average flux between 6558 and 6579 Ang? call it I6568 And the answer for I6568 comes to 13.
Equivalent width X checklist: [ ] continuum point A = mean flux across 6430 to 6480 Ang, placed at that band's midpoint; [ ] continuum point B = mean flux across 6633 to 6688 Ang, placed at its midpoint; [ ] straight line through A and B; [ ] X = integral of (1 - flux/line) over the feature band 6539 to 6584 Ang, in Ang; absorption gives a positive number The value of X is 1.9 Ang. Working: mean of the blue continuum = 14.3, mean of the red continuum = 14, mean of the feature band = 13.5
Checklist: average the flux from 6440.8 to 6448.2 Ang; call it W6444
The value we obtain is 14.5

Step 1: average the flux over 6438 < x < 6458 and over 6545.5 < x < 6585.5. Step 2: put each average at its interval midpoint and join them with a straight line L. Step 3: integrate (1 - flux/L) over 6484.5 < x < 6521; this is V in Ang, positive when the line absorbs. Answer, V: -1.0 Ang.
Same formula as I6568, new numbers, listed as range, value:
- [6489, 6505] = 14.1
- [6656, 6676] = 13.9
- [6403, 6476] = 14.3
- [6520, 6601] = 13.8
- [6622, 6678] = 14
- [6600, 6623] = 14.2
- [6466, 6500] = 14.3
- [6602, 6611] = 14.3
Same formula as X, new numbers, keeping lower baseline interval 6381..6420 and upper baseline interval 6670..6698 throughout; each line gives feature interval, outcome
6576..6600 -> 0.2 Ang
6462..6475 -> -0.1 Ang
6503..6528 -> -0.2 Ang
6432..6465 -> 0.1 Ang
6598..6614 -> -0.1 Ang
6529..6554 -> -0.2 Ang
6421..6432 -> -0.2 Ang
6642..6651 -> 0.1 Ang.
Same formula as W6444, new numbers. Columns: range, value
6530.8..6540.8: 14.4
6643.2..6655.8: 14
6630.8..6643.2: 14.1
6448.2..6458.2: 14.1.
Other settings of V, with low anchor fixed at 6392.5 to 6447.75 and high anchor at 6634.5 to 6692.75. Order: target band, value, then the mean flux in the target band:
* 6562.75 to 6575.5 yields 0.9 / 13.1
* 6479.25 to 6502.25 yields 0.1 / 14.2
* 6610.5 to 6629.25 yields 0.0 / 14.1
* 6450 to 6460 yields 0.1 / 14.2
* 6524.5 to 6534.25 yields -0.3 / 14.5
